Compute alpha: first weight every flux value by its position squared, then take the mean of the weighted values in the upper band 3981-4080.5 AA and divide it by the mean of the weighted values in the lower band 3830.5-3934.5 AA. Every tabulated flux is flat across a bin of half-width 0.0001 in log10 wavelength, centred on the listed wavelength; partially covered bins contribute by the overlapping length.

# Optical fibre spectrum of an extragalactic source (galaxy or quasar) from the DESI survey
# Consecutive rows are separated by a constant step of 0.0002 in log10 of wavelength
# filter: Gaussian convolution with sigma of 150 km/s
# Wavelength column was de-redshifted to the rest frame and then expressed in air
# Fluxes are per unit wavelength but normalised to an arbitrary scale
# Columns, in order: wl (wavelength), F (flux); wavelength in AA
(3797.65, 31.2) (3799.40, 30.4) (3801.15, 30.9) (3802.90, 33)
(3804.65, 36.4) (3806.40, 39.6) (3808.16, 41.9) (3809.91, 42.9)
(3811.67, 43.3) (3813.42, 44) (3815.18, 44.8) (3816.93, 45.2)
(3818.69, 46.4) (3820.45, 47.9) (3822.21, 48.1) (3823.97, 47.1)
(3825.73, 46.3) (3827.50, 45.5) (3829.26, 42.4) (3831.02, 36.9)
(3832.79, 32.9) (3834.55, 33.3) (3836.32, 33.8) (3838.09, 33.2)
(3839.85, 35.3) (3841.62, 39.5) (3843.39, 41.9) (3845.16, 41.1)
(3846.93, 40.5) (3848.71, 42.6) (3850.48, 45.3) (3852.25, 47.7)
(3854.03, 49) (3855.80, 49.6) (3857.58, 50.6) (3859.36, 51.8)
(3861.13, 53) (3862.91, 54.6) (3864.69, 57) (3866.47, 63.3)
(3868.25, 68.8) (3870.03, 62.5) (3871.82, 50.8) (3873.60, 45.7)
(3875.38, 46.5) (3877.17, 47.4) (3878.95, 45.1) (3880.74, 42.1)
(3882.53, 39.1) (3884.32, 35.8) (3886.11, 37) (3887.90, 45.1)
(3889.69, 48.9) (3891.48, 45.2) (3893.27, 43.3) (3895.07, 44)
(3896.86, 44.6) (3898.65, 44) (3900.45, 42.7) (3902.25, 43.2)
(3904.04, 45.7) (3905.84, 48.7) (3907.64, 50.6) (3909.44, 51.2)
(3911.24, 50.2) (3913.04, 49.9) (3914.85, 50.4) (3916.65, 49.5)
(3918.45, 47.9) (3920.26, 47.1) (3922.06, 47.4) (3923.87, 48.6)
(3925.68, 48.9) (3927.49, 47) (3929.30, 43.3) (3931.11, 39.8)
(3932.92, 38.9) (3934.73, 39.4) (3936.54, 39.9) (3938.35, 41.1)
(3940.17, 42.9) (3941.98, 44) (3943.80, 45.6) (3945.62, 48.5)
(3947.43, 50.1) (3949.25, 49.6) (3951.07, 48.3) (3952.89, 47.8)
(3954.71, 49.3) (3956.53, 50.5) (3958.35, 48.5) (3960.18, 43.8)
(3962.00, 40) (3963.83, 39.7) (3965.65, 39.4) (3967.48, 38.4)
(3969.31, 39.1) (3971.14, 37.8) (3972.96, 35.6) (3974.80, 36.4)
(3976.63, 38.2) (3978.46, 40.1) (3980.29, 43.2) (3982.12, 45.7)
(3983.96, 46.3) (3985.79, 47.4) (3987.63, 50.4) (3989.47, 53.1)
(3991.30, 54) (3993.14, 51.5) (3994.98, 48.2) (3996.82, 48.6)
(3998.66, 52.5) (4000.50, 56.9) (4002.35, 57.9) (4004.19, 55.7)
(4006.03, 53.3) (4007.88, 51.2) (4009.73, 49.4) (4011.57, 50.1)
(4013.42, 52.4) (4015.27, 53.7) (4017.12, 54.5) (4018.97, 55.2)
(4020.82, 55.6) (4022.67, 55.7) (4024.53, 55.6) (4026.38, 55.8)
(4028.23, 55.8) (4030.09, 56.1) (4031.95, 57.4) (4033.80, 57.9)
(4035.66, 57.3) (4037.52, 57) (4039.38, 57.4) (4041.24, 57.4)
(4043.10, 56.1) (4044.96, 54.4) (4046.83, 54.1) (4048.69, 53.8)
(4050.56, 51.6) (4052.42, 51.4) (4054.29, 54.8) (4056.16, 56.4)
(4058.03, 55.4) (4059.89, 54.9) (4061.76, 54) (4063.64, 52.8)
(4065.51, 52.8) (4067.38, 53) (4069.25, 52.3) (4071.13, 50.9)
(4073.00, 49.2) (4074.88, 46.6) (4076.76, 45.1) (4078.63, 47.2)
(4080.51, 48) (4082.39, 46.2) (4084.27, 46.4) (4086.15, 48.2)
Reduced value 1.25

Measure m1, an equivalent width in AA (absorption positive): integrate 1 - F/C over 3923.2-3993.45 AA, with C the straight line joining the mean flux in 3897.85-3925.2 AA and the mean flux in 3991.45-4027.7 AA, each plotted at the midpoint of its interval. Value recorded 8.5 AA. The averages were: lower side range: 47.8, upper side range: 53.4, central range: 44.3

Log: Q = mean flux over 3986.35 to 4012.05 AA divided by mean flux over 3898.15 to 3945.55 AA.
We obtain 1.14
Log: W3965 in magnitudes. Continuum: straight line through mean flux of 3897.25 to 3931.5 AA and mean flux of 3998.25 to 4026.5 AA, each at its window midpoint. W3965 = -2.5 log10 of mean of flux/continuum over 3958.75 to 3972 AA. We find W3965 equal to 0.26 mag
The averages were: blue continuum 47.2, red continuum 54.1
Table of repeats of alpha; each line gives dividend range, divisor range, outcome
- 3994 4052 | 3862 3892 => 1.19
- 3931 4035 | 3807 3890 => 1.14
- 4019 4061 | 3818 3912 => 1.33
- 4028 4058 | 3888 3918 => 1.27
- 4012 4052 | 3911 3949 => 1.27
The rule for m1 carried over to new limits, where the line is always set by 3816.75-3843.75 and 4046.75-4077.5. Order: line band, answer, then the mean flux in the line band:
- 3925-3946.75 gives 1.3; 43.3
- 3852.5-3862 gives -1.9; 50.6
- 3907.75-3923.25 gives -1.5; 49.3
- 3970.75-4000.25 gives 1.6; 46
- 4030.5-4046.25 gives -1.7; 56.8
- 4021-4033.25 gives -1.3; 56.1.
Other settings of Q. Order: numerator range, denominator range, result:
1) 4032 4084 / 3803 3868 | 1.19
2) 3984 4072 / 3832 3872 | 1.15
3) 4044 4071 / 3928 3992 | 1.22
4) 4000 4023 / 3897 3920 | 1.13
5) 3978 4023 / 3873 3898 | 1.18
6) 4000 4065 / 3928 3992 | 1.25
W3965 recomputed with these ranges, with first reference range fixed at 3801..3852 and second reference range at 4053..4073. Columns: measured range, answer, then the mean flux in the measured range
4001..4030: -0.07 mag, 54.2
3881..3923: -0.02 mag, 45.7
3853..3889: -0.15 mag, 49.7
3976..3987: 0.13 mag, 43.8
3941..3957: -0.01 mag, 48.1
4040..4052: -0.04 mag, 54.5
